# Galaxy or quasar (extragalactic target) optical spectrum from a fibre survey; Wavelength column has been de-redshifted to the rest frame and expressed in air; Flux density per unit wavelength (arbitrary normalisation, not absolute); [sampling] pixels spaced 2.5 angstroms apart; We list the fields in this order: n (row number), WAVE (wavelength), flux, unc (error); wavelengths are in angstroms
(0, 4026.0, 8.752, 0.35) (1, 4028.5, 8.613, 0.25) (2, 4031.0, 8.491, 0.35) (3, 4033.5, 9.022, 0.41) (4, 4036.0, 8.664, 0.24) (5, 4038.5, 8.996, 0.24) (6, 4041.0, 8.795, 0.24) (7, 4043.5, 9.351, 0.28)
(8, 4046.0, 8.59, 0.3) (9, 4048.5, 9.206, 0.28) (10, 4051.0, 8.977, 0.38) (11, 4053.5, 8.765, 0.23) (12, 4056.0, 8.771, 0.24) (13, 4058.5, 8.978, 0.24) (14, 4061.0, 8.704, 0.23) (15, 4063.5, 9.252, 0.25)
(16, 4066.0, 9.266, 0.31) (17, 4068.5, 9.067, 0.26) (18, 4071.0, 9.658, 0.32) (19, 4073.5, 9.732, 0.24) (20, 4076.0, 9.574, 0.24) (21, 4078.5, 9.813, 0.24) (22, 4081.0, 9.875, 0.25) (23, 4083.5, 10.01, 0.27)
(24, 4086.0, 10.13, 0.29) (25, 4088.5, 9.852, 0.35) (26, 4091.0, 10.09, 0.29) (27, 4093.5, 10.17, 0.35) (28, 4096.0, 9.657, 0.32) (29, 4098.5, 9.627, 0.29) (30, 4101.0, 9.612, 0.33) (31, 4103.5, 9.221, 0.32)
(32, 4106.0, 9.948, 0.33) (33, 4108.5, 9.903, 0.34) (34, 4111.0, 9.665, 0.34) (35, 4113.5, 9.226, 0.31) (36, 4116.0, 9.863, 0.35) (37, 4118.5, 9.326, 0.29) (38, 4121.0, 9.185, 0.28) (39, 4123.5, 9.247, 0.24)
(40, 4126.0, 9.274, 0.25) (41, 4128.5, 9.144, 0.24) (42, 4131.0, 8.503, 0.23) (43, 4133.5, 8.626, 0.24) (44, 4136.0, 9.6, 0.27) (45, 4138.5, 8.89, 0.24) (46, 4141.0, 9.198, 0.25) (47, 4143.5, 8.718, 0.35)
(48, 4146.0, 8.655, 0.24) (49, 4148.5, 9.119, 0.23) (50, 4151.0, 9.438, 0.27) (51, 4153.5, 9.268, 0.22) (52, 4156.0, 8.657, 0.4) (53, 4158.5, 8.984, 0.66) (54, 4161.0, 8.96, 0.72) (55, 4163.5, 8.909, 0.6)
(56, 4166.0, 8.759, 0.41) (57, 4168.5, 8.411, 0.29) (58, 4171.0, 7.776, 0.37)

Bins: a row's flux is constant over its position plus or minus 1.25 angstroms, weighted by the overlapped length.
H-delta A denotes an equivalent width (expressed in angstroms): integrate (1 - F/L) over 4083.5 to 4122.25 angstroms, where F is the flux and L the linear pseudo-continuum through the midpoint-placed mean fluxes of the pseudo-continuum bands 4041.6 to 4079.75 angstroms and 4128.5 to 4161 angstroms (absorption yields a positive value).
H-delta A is -2.7 angstroms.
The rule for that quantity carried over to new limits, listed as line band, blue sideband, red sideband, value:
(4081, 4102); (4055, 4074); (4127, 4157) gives -1.8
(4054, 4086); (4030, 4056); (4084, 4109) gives -0.1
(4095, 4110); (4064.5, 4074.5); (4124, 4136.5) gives -0.8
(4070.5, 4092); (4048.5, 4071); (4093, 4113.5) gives -1.2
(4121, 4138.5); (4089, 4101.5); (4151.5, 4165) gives 0.6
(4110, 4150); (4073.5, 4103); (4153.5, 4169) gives 0.5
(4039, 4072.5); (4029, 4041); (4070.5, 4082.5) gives 0.8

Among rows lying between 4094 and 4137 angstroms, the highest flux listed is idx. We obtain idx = 9.948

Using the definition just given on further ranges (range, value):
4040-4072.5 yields 9.658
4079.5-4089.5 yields 10.13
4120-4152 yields 9.6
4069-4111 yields 10.17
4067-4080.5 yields 9.813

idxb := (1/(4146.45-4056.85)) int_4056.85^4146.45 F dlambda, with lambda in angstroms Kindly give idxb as 9.43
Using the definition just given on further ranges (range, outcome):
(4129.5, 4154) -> 8.99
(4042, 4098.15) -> 9.43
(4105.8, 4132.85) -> 9.35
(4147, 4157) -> 9.12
